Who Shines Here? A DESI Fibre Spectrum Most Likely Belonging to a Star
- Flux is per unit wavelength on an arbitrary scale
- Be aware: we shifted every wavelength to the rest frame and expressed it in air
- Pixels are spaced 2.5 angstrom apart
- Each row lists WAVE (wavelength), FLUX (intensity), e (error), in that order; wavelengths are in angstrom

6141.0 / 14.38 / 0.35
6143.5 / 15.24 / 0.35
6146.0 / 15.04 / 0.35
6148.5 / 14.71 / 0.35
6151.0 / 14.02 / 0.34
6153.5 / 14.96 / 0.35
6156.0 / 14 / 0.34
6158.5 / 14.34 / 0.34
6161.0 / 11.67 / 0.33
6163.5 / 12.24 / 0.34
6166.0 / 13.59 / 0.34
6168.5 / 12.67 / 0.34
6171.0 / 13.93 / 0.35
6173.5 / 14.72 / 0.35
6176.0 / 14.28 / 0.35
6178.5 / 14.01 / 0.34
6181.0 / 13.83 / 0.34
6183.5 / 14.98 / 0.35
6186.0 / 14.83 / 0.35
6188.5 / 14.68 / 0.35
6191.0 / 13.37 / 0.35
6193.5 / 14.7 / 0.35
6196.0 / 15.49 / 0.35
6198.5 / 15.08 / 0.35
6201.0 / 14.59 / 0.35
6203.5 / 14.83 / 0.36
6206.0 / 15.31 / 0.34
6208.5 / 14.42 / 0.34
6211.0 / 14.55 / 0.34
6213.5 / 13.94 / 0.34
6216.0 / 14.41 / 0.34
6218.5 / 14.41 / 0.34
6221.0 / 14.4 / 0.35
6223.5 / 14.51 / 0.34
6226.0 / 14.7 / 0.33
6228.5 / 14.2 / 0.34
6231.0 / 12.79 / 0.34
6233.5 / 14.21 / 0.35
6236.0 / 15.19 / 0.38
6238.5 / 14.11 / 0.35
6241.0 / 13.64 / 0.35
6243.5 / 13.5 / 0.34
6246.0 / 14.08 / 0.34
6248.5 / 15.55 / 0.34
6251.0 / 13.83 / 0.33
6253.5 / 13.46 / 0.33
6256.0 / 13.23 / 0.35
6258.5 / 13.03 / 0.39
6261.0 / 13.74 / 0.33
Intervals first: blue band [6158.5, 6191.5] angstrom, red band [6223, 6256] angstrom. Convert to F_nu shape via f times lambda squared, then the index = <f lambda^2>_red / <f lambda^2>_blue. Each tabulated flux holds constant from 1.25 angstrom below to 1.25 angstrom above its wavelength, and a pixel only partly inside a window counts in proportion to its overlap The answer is 1.0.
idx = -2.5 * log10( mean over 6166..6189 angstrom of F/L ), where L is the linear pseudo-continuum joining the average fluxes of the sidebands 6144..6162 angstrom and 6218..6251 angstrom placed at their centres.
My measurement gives 0.00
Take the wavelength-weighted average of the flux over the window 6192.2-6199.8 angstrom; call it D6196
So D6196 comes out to 15.1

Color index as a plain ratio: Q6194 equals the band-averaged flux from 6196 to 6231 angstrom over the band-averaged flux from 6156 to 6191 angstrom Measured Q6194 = 1.05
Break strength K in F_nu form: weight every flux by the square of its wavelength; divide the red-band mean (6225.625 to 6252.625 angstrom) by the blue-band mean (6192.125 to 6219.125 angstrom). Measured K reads 1.0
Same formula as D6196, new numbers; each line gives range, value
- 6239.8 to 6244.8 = 13.6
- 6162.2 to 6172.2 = 13.1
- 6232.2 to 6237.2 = 14.7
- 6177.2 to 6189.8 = 14.5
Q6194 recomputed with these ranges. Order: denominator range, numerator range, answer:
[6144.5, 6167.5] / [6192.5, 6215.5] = 1.07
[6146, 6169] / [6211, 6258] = 1.03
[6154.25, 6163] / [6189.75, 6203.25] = 1.10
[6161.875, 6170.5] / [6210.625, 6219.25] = 1.11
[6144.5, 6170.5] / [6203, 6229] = 1.06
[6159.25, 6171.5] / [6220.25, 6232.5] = 1.10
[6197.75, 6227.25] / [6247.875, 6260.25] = 0.94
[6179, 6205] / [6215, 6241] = 0.97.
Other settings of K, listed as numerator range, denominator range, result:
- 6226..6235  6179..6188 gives 0.97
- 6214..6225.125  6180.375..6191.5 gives 1.01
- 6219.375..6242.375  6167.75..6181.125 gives 1.04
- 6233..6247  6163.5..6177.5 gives 1.05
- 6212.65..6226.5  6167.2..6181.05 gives 1.05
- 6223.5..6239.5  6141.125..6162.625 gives 1.03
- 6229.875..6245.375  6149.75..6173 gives 1.05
